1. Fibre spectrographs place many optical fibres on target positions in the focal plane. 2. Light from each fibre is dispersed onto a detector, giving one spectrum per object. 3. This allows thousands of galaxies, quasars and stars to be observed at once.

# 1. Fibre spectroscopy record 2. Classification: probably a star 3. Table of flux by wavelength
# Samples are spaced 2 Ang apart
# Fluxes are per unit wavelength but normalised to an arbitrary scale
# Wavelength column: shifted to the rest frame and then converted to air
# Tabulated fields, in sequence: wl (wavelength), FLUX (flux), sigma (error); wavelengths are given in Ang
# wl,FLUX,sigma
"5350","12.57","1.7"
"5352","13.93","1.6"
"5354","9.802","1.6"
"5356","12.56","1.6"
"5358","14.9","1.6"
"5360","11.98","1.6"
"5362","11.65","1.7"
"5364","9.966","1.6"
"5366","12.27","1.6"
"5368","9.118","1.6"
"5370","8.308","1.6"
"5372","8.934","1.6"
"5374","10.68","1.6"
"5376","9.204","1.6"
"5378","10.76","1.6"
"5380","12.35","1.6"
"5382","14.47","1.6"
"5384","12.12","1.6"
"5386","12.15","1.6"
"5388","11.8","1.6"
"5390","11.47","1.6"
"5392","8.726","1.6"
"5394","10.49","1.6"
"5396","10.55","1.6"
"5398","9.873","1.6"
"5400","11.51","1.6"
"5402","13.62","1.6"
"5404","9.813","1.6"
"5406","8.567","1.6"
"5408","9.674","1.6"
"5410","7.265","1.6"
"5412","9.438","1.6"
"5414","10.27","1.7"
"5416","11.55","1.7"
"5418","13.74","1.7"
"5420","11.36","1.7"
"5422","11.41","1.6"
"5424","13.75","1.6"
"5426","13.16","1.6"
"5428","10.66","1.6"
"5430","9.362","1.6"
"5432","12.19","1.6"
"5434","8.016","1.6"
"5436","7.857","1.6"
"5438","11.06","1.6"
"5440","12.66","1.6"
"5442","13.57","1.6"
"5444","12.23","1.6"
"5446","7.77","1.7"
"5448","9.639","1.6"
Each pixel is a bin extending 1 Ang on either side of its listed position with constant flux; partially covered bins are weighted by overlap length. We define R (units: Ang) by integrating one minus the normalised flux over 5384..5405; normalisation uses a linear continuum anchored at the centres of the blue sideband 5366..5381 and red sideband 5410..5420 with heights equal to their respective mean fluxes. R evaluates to -1.18 Ang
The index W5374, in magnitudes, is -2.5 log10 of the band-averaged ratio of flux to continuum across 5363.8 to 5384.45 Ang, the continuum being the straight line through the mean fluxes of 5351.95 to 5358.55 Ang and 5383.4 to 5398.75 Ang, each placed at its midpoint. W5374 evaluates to 0.085 mag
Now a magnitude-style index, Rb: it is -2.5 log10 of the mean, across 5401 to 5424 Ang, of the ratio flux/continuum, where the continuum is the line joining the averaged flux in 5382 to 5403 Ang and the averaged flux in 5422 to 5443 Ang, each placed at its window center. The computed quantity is 0.06 mag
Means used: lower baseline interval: 11.4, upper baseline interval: 11.2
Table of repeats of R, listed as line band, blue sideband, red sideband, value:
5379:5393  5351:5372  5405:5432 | -0.94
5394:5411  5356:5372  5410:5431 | 1.65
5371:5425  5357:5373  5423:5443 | 0.53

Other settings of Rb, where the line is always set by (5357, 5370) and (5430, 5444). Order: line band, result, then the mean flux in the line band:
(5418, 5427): -0.147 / 12.6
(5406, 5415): 0.213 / 9.1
